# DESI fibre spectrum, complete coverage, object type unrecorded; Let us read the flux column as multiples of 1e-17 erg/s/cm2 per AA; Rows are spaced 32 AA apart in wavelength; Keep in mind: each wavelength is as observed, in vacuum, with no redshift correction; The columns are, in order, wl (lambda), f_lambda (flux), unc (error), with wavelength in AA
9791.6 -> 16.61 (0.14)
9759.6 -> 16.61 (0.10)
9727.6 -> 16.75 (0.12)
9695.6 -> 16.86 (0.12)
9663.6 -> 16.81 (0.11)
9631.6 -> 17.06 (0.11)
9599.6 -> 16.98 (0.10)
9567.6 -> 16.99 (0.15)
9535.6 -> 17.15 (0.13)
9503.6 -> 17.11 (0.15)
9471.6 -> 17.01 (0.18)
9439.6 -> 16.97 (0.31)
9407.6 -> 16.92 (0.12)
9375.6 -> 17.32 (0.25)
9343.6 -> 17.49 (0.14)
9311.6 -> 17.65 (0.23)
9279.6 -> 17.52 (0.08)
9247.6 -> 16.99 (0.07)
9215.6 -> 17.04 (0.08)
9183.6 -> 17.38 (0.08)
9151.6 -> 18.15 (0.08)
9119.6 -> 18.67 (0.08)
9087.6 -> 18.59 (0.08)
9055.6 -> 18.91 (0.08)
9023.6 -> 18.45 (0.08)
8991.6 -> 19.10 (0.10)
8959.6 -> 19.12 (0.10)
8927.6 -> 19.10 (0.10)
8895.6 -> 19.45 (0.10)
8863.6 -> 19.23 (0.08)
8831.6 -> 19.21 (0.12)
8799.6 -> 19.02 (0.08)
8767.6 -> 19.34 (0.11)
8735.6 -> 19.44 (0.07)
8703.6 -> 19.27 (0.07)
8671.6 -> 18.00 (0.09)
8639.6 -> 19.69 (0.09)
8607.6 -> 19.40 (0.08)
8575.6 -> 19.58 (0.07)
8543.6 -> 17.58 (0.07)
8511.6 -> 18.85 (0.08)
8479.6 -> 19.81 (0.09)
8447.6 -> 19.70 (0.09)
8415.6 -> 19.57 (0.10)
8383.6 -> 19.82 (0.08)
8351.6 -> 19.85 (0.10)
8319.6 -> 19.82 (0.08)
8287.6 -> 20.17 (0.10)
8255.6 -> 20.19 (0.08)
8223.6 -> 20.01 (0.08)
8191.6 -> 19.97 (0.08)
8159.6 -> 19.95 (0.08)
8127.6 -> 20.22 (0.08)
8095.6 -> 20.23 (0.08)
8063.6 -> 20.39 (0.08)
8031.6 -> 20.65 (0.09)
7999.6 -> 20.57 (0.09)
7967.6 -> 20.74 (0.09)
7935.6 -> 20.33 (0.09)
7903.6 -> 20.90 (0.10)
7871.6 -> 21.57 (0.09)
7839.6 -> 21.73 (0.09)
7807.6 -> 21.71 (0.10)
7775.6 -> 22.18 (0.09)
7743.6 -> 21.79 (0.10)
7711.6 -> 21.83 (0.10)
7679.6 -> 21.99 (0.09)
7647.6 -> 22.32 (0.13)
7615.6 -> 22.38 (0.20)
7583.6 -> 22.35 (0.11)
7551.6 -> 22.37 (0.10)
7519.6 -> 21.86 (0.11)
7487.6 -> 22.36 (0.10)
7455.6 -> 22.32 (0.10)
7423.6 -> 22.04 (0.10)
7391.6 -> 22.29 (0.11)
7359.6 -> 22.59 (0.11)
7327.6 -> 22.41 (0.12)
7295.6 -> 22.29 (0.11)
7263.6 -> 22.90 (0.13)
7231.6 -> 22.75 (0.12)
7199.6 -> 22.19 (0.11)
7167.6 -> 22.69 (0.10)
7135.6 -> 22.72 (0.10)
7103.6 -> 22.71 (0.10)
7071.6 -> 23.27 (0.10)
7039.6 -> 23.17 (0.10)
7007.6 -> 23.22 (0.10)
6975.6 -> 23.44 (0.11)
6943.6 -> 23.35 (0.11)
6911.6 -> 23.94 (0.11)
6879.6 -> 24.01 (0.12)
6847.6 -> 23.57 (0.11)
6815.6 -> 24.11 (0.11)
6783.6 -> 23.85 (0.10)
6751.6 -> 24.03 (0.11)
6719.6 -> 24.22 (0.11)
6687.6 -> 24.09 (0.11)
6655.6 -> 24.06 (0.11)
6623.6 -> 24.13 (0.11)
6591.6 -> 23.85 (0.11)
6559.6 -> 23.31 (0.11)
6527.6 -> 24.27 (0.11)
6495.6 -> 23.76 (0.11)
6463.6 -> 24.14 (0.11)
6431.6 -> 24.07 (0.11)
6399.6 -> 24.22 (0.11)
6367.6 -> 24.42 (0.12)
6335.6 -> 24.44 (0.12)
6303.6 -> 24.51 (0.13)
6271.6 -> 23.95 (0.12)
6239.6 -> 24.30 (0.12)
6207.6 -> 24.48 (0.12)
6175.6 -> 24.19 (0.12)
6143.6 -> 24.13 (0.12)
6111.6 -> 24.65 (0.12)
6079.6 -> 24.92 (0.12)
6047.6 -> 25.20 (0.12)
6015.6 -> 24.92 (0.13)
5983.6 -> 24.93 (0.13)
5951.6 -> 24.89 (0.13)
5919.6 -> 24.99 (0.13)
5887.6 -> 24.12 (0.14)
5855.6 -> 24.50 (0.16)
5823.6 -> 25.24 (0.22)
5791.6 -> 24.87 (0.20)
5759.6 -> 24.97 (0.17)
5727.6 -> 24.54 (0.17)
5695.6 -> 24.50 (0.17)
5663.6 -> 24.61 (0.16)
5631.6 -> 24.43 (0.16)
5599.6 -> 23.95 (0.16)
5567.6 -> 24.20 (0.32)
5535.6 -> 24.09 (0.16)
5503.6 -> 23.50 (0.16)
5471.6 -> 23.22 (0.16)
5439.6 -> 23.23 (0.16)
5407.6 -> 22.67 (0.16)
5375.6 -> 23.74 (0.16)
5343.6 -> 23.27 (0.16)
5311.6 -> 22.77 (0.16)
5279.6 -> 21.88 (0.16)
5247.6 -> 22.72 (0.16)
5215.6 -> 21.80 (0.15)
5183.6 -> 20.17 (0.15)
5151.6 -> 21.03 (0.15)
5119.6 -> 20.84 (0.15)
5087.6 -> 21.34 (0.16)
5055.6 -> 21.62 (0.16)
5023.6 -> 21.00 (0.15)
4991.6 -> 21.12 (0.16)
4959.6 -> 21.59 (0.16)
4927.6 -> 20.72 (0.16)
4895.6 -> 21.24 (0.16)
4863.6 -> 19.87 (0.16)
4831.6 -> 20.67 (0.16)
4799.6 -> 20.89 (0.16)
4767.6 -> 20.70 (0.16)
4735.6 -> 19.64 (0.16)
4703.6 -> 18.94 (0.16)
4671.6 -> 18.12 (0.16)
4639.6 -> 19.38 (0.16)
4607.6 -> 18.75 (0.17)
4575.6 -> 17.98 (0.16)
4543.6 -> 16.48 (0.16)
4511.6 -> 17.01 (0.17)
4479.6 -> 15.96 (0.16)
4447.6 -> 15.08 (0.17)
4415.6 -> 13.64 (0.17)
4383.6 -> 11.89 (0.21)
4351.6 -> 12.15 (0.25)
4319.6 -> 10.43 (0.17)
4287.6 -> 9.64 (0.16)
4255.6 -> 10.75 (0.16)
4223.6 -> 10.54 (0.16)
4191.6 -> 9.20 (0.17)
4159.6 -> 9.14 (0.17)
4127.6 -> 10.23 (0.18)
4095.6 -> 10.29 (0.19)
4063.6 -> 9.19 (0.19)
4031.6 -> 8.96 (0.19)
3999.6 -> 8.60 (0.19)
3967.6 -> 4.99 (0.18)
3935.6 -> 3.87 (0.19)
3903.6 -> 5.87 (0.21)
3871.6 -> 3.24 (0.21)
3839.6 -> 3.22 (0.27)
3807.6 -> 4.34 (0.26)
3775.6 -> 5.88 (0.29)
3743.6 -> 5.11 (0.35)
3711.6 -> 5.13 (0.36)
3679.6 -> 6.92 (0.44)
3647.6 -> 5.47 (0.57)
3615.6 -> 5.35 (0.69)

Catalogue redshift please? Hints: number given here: 0.00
